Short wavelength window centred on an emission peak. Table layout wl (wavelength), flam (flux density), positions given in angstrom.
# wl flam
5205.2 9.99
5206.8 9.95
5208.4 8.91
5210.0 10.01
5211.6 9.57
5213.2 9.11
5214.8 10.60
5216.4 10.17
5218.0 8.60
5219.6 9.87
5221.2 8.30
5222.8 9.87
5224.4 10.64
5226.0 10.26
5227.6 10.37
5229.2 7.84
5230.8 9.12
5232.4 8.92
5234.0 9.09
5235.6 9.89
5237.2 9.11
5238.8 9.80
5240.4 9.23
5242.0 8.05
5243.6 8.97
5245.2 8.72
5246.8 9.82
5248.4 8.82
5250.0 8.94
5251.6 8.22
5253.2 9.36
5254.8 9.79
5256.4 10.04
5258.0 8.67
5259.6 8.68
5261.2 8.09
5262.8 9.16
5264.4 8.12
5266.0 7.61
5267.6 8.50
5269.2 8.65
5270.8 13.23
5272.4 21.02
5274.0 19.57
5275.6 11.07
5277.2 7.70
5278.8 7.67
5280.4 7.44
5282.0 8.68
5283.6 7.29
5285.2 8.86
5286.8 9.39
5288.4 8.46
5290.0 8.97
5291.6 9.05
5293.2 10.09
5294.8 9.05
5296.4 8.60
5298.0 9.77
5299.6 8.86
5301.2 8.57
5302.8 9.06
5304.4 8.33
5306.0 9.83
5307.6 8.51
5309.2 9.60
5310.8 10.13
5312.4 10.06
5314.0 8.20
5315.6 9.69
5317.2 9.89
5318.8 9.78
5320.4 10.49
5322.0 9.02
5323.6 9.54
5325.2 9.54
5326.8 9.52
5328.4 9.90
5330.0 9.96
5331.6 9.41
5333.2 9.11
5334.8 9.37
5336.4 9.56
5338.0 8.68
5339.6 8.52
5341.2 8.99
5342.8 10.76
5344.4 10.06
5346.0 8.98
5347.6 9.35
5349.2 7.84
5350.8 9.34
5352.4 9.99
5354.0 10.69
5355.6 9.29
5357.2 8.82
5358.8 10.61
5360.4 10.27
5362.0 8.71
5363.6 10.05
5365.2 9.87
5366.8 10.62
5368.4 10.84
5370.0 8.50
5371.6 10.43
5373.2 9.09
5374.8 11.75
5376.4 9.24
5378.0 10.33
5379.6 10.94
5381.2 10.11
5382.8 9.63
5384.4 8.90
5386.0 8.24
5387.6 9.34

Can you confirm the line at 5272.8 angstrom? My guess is H-beta 4861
